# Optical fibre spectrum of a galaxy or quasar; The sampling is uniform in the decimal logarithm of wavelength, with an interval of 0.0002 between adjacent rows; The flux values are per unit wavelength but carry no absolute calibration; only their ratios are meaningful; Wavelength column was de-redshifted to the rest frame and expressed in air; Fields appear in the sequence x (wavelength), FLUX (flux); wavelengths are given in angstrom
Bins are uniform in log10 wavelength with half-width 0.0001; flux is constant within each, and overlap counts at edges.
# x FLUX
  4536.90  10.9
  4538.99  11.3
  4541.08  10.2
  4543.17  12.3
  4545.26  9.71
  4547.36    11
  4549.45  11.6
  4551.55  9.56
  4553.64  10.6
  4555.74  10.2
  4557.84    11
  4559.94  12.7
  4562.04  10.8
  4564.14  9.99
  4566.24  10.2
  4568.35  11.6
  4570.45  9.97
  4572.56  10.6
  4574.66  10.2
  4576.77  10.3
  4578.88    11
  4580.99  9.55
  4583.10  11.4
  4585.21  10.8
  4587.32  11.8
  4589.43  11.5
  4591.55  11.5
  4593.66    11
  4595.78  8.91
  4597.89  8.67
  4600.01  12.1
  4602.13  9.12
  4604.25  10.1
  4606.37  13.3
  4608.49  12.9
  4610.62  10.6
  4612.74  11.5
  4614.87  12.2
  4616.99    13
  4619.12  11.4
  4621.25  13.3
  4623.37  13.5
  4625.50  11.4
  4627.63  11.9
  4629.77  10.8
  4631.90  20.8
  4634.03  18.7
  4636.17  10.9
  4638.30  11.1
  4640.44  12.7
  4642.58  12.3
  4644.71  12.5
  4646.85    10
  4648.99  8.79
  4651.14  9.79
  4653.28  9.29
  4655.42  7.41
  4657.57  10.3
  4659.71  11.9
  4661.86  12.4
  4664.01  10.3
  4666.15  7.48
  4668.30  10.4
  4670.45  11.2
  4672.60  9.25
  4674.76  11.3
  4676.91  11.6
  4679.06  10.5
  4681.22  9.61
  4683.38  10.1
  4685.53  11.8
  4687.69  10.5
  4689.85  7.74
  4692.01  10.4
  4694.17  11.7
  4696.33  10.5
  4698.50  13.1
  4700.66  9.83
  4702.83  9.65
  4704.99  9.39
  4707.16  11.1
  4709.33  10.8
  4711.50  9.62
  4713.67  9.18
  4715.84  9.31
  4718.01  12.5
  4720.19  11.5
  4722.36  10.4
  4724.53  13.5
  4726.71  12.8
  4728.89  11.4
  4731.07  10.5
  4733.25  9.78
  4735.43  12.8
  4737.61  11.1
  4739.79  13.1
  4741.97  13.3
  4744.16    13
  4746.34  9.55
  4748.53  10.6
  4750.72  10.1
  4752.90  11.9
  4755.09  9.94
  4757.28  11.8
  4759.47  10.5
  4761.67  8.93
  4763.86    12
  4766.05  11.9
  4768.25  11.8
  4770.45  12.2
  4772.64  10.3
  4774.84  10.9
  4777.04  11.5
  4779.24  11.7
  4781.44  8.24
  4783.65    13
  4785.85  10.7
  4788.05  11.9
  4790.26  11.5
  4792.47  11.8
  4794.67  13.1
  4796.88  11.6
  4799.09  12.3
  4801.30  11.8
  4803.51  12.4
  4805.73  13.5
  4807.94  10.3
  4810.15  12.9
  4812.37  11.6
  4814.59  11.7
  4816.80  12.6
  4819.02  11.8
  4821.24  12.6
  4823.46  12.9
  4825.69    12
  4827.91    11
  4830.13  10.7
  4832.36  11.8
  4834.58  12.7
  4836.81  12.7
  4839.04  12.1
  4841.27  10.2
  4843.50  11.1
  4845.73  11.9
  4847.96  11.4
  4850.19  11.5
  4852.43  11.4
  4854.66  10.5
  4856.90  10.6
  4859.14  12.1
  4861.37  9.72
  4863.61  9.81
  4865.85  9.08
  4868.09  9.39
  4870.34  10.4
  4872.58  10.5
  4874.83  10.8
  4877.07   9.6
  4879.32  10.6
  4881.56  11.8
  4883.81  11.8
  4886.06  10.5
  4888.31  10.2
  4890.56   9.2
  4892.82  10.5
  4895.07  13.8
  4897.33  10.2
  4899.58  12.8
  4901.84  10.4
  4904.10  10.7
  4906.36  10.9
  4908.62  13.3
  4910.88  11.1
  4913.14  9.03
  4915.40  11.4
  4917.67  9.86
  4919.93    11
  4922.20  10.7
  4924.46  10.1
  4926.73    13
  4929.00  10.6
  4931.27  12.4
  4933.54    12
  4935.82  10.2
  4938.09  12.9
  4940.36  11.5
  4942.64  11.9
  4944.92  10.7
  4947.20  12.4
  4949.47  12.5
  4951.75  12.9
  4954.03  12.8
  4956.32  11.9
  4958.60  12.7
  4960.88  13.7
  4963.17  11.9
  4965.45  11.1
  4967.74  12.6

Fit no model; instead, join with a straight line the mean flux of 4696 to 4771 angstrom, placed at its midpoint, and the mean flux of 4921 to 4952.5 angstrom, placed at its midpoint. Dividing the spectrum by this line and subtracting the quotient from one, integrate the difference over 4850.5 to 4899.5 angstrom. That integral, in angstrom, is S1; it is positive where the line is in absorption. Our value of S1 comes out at 3.65 angstrom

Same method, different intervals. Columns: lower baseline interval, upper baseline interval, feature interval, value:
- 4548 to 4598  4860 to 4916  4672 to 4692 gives 0.7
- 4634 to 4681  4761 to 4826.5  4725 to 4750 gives -0.8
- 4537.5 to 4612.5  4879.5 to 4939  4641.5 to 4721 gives 3.8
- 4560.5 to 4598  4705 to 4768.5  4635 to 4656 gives 0.5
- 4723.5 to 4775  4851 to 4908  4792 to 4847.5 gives -4.6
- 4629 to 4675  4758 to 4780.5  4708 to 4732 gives 0.4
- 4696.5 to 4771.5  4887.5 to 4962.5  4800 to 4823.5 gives -1.8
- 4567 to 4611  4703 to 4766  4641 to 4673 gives 1.9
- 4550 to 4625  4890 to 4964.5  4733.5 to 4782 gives 0.3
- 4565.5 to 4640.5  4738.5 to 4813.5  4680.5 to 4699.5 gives 1.6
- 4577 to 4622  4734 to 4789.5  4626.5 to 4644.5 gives -3.8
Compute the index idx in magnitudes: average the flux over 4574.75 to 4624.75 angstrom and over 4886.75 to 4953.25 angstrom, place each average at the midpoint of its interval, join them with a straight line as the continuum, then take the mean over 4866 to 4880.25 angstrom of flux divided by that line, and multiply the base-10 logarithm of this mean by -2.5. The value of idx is 0.12 mag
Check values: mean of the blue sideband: 11.3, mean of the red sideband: 11.3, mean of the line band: 10.1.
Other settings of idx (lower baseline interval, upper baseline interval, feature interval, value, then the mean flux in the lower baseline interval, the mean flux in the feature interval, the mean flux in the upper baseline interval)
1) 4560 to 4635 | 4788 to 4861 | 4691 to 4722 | 0.107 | 11.6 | 10.6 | 11.8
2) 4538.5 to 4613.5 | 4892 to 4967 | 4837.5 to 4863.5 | 0.031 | 10.8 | 11.1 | 11.6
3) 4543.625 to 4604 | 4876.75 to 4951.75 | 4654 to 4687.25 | 0.045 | 10.6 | 10.4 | 11.2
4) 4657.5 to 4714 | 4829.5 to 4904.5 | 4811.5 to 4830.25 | -0.106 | 10.5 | 11.9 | 11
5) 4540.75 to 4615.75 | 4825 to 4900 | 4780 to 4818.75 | -0.082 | 10.8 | 11.8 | 11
